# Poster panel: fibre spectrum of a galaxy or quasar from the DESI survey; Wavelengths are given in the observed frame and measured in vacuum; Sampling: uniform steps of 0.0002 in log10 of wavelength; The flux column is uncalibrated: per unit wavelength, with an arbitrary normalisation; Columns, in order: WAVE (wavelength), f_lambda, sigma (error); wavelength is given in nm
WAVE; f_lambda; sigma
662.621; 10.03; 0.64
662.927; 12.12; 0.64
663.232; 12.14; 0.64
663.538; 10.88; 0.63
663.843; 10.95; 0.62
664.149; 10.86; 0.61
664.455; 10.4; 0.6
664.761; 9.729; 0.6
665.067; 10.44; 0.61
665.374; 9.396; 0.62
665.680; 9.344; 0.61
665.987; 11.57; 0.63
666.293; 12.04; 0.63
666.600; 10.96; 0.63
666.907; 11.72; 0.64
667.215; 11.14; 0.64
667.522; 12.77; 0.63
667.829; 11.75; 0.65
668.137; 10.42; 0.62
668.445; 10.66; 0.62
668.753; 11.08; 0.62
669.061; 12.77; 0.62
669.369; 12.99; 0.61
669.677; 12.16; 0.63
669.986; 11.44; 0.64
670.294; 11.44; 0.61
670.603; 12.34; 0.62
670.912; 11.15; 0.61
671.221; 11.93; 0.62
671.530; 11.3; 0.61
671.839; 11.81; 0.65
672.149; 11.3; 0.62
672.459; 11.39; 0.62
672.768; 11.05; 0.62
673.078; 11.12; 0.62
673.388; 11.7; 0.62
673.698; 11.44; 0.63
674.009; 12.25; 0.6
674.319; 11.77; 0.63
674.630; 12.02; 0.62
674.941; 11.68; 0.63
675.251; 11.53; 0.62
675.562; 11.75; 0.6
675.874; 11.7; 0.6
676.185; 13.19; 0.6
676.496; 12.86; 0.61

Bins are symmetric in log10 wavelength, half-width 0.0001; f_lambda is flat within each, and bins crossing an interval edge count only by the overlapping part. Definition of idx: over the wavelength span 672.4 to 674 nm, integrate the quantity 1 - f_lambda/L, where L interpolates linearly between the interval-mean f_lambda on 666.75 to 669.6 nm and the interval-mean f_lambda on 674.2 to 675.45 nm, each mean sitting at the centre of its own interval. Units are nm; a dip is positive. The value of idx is 0.04 nm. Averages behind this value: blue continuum 11.7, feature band 11.4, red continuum 11.8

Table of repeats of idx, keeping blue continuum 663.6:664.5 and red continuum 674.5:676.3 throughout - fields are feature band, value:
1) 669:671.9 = -0.12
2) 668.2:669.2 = -0.01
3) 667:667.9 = -0.06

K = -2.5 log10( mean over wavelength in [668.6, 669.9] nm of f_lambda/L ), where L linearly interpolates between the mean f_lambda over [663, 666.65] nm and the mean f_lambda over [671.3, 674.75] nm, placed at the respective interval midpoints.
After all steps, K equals -0.09 mag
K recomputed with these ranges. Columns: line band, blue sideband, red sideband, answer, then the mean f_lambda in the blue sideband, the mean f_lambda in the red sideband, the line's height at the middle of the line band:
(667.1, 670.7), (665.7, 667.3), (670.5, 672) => -0.02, 11.3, 11.7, 11.5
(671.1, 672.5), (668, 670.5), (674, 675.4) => 0.02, 11.6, 11.8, 11.7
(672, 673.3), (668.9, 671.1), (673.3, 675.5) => 0.06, 12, 11.8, 11.9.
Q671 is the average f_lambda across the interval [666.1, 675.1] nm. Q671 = 11.6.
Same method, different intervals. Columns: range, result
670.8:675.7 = 11.6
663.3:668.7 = 10.9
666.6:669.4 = 11.6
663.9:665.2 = 10.4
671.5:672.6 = 11.5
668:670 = 11.7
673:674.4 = 11.7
